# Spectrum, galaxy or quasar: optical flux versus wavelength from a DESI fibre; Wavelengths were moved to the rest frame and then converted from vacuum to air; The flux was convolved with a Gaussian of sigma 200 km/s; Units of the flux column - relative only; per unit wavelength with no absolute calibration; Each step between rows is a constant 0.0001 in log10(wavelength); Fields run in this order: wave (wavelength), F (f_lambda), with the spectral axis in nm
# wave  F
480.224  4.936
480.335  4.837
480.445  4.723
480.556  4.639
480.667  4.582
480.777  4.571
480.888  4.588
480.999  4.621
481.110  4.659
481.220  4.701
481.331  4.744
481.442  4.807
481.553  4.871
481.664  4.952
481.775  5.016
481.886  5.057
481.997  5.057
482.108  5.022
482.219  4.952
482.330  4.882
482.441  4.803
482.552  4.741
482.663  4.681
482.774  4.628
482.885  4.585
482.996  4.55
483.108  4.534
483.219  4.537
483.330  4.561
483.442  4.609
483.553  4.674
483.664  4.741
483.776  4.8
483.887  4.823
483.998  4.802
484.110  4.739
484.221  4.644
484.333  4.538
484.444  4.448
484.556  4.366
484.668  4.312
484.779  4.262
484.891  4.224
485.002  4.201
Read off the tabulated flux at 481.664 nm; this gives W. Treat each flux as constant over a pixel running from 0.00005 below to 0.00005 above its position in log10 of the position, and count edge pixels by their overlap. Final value 4.952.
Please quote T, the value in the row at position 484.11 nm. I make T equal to 4.739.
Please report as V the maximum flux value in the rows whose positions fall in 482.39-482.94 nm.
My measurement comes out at 4.803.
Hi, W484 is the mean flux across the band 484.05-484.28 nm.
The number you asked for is 4.68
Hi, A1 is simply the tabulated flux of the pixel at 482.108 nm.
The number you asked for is 5.022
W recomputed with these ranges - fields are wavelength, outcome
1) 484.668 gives 4.312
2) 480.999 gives 4.621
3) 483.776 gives 4.8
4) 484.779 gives 4.262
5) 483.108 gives 4.534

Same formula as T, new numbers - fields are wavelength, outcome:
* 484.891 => 4.224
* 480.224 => 4.936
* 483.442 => 4.609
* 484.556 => 4.366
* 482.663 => 4.681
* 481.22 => 4.701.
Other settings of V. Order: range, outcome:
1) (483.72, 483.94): 4.823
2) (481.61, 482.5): 5.057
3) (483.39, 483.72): 4.741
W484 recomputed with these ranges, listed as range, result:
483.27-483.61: 4.62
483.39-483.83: 4.71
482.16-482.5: 4.88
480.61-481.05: 4.59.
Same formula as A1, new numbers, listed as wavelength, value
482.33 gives 4.882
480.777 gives 4.571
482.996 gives 4.55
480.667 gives 4.582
